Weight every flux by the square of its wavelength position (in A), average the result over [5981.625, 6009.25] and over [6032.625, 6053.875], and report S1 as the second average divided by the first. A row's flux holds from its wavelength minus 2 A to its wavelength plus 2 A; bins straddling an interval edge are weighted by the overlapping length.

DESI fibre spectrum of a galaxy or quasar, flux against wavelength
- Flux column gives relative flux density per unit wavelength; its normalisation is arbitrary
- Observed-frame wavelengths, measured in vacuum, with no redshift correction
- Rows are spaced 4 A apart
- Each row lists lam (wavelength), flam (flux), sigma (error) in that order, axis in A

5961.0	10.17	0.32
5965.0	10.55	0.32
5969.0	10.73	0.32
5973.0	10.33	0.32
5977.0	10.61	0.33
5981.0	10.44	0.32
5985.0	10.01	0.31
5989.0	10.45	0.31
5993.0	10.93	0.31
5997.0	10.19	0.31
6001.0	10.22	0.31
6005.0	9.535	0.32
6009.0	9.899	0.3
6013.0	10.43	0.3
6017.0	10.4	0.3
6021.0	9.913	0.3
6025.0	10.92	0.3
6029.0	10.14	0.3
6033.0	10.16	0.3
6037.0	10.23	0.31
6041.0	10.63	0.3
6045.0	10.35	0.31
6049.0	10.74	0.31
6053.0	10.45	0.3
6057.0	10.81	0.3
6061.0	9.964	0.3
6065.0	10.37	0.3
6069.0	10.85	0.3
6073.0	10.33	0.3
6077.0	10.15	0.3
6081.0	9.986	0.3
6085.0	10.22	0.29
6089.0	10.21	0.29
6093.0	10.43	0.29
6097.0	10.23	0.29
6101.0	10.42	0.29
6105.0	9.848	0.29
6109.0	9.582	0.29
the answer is 1.0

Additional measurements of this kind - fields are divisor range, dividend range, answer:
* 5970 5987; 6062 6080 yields 1.03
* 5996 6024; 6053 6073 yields 1.05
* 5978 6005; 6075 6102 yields 1.02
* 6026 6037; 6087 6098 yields 1.03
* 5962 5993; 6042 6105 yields 1.02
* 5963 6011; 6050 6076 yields 1.04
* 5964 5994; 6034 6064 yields 1.02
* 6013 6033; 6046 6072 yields 1.03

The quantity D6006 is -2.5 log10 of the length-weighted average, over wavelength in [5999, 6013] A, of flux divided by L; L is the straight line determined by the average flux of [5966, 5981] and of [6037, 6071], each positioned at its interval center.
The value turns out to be 0.06 mag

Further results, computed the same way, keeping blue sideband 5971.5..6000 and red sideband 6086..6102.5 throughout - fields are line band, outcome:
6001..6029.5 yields 0.02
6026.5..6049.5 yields 0.00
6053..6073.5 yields -0.01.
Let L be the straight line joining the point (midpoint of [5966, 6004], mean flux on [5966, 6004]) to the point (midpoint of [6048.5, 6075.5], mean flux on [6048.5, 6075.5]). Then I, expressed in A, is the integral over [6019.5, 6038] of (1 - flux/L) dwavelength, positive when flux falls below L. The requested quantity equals 0.3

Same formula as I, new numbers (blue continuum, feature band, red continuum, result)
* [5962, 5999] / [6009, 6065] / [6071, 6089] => -0.4 A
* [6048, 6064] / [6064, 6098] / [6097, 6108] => -0.1 A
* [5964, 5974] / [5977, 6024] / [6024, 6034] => 1.0 A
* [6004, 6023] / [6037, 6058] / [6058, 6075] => -0.6 A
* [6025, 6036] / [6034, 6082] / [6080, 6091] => -0.9 A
